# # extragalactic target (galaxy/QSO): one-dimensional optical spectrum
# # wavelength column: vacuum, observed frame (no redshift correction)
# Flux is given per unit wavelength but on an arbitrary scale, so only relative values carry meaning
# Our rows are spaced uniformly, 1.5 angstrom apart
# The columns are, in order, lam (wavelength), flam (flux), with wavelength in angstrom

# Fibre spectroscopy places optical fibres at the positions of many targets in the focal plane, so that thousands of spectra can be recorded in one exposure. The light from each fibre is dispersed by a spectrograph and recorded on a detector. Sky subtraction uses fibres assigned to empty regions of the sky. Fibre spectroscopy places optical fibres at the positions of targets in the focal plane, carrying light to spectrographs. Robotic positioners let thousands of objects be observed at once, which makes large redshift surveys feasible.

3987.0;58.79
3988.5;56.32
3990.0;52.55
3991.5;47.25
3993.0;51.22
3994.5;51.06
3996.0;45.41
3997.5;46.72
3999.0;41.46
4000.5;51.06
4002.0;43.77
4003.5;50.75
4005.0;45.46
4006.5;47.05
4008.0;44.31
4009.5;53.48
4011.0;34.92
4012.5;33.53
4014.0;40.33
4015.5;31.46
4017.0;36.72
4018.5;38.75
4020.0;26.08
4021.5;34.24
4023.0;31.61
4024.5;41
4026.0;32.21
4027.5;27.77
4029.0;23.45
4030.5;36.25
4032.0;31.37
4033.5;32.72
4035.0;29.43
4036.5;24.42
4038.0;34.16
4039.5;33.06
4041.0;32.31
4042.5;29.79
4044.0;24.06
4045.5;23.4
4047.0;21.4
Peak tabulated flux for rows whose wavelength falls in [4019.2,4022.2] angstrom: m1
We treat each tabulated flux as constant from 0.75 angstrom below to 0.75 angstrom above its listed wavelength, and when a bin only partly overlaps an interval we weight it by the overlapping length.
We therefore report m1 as 34.24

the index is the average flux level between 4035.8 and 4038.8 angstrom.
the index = 29.4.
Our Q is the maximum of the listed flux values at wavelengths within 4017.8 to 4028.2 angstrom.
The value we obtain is 41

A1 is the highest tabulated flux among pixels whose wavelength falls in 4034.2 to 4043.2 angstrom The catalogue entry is 34.16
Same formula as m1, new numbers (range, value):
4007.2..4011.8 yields 53.48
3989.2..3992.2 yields 52.55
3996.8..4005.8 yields 51.06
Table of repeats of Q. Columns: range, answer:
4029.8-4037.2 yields 36.25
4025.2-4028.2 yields 32.21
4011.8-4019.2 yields 40.33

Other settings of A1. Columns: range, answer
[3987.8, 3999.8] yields 56.32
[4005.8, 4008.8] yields 47.05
